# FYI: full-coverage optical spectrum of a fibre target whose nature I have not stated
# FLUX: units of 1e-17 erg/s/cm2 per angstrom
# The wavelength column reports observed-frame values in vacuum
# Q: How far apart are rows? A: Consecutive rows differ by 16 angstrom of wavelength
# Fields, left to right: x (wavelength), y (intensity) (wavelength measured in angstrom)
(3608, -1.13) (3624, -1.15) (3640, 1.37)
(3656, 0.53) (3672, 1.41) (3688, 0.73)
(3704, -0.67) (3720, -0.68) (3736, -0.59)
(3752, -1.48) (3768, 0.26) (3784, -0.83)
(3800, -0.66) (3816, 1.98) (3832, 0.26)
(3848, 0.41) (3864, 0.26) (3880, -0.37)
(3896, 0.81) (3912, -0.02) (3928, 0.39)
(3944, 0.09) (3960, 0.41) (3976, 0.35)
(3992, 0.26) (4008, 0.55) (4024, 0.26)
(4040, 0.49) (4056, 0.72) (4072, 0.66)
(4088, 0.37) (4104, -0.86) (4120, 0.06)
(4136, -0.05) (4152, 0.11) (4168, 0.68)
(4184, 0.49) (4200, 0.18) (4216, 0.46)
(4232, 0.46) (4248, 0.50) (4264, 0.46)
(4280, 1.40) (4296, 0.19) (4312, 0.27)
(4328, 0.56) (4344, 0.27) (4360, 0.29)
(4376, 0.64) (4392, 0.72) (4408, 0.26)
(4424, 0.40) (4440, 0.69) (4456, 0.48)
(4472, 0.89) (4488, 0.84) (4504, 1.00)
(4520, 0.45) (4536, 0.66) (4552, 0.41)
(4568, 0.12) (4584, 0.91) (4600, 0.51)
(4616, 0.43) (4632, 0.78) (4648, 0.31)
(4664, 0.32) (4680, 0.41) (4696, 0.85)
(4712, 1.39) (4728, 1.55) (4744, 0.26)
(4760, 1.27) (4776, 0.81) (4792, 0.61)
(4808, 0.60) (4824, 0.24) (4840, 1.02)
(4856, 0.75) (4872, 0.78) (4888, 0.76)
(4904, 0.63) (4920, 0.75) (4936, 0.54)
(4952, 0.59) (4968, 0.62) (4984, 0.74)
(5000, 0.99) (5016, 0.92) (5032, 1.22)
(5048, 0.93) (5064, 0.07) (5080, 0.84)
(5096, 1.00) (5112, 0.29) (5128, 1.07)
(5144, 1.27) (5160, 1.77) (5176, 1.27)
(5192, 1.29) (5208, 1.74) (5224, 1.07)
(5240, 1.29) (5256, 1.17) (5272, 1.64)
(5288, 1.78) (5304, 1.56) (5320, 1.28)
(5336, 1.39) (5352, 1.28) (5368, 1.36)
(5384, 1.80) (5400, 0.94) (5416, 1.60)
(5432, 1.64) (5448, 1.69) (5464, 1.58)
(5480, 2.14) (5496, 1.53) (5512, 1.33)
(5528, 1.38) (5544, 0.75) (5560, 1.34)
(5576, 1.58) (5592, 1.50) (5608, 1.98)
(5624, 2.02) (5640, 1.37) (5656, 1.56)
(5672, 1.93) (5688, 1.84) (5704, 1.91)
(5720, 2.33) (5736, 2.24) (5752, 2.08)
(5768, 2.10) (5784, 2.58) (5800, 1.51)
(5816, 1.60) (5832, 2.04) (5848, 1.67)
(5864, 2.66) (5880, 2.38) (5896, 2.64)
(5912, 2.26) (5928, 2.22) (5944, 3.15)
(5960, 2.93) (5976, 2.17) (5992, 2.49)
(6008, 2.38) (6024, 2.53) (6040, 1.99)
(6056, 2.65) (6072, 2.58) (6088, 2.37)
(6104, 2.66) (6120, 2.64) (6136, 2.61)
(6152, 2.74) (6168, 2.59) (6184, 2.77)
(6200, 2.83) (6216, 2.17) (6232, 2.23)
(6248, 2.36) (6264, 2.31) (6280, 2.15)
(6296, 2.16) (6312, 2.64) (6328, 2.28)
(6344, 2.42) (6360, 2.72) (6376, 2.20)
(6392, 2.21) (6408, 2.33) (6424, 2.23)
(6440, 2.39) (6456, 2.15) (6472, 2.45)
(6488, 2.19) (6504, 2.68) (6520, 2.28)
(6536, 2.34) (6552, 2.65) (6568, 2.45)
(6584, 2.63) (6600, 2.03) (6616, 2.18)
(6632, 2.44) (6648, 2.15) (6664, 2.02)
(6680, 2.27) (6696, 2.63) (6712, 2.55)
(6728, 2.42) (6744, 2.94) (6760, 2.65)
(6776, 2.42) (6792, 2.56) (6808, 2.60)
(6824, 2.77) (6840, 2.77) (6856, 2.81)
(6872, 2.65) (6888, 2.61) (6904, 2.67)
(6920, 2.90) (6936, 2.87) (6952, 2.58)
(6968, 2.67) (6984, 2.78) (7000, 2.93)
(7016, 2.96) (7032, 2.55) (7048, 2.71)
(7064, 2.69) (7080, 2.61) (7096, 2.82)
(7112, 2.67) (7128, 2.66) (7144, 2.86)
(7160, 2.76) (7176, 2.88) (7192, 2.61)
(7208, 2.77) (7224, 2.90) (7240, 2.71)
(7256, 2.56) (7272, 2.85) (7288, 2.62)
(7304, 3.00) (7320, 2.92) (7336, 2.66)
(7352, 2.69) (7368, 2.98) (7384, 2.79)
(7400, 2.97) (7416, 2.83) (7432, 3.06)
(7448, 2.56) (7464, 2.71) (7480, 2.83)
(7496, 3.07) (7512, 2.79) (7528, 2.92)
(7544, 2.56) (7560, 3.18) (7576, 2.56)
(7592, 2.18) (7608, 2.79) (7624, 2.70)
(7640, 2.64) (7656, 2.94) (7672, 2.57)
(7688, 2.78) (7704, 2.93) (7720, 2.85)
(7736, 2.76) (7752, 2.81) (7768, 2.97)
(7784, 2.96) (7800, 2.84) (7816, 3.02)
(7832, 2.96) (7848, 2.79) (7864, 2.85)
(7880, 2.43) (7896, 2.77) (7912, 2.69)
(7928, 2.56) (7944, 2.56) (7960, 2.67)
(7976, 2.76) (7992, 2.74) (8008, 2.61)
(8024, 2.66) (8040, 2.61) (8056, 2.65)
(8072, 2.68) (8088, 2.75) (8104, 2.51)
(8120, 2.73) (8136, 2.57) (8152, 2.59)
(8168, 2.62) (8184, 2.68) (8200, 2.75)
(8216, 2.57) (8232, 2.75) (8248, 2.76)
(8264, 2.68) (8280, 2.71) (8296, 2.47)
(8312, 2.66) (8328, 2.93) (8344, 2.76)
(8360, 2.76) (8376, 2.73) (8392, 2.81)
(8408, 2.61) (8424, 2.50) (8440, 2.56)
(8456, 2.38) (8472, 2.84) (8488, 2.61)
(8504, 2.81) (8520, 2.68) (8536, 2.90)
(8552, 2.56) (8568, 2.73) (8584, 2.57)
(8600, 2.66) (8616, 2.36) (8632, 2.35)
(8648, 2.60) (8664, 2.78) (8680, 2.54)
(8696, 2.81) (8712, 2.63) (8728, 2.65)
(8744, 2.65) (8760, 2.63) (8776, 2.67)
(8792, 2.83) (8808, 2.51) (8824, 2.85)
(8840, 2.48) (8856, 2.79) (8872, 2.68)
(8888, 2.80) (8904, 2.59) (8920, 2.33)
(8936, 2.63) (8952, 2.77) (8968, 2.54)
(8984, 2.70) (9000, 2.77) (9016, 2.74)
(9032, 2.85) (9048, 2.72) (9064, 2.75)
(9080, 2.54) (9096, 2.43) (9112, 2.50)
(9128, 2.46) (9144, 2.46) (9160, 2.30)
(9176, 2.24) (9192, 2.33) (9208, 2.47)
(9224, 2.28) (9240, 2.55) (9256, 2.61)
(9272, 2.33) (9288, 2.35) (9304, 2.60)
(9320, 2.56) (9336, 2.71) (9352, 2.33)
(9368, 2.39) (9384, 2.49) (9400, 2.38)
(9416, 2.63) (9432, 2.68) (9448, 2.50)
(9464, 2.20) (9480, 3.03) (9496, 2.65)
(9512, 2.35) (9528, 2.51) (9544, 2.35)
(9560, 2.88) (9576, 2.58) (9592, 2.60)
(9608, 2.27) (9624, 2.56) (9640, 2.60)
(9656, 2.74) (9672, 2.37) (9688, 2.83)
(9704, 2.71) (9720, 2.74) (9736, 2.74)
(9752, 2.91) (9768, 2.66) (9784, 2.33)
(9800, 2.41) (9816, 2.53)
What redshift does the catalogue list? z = 0.287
